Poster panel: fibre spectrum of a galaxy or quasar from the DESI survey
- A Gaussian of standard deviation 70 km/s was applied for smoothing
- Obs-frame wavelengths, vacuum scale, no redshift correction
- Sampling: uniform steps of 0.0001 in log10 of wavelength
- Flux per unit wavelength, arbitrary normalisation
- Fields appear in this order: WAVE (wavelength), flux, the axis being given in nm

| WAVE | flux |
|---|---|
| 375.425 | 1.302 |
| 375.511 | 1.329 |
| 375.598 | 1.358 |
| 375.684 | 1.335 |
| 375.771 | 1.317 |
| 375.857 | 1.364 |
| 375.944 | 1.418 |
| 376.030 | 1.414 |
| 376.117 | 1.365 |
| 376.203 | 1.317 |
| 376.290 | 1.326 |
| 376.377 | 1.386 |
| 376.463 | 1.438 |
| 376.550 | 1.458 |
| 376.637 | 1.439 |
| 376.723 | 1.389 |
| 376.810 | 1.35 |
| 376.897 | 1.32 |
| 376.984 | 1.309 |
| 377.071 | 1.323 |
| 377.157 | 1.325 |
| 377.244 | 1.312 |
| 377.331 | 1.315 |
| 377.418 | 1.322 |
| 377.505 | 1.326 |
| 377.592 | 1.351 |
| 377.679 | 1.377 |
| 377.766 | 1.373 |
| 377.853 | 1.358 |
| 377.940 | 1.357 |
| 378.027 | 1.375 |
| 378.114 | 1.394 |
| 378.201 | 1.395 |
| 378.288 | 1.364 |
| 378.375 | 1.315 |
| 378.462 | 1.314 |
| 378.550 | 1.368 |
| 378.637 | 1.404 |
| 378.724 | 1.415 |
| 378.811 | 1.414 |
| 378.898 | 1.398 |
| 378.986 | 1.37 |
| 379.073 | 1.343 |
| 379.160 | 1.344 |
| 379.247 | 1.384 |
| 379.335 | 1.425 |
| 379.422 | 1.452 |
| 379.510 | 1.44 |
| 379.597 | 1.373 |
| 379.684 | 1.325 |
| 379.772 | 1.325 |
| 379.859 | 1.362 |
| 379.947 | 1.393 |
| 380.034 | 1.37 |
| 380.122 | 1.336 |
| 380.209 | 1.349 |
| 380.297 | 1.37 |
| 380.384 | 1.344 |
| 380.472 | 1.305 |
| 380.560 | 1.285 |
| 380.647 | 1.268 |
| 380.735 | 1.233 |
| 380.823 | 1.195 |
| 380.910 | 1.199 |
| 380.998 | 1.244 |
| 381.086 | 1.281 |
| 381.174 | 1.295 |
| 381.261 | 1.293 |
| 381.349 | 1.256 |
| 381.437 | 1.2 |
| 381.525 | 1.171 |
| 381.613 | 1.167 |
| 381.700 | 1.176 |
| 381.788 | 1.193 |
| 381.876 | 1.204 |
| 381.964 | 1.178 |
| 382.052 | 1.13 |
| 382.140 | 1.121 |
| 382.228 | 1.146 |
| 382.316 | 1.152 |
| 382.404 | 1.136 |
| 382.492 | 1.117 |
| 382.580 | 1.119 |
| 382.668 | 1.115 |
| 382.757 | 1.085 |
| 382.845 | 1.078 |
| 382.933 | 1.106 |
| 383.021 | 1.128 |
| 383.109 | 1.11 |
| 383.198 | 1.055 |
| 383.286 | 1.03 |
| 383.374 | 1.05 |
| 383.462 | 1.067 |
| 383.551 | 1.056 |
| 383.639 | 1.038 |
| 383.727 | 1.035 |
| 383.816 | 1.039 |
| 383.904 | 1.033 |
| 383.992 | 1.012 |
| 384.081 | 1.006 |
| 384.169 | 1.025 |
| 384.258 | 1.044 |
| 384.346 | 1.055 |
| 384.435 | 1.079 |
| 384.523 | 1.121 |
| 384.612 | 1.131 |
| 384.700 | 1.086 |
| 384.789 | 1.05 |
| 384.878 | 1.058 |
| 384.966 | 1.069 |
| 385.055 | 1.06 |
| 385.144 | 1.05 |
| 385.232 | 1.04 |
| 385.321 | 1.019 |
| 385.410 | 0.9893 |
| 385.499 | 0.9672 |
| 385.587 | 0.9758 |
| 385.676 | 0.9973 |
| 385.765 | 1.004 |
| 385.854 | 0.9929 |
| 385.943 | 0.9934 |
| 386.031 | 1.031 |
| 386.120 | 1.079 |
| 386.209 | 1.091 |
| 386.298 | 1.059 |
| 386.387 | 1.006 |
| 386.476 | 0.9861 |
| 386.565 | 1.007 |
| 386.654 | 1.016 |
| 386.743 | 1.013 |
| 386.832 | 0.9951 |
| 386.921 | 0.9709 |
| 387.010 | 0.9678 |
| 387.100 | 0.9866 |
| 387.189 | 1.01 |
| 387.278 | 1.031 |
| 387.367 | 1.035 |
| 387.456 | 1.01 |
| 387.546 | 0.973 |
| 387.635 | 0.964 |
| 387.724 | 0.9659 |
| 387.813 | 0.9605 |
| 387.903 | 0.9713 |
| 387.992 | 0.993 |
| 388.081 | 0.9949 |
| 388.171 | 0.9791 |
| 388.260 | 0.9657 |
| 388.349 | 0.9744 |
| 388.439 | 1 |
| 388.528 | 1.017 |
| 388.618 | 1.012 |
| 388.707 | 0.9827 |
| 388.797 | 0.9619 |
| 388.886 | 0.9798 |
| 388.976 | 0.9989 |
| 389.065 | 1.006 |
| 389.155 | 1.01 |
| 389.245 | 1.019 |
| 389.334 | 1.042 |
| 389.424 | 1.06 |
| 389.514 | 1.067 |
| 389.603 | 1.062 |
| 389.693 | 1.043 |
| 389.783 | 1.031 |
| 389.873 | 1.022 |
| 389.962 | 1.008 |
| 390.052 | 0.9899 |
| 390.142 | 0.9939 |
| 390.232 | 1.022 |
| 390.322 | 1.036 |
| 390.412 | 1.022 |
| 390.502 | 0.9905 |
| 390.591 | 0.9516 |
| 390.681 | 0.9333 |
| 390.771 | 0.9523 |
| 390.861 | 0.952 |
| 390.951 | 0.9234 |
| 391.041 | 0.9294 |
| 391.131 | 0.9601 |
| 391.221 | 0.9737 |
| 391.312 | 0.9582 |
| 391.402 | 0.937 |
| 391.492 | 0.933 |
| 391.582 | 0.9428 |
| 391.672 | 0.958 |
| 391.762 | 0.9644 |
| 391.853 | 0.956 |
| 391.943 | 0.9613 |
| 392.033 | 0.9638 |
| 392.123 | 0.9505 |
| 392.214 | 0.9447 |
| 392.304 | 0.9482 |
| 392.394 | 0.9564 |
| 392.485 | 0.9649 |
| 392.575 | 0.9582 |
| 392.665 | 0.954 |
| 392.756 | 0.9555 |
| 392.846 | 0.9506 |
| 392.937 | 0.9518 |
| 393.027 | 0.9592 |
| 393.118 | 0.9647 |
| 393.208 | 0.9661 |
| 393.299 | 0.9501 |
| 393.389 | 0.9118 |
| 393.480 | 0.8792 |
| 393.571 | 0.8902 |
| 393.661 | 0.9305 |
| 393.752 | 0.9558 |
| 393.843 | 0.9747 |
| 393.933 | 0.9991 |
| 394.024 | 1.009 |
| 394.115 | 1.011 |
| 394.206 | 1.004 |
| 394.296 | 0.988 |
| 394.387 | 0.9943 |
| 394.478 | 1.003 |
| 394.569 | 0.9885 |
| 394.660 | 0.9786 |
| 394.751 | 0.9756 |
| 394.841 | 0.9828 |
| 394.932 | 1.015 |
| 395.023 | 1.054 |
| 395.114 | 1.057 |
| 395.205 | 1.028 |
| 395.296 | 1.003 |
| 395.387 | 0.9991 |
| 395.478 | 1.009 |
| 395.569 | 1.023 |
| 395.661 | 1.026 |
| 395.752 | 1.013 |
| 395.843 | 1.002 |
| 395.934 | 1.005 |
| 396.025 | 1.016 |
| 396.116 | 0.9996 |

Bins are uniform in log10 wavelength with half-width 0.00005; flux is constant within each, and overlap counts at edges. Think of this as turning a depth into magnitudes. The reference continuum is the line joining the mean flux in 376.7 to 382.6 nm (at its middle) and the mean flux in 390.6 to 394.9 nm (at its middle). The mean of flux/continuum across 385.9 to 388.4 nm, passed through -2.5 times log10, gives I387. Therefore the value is 0.108 mag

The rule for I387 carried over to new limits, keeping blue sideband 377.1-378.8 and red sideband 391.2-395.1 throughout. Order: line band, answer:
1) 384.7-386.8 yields 0.130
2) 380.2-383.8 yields 0.076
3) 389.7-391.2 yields 0.055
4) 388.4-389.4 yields 0.074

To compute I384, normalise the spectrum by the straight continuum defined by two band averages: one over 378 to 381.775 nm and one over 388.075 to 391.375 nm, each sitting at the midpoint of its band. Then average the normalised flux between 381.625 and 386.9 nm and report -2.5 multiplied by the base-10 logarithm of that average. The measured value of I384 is 0.11 mag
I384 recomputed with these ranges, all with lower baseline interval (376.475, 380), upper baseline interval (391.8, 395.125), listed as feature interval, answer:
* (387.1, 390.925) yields 0.088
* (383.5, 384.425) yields 0.176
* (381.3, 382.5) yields 0.091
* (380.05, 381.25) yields 0.015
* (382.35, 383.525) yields 0.143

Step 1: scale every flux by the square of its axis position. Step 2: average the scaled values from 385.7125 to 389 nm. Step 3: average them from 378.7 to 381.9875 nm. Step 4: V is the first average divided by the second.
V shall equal 0.79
